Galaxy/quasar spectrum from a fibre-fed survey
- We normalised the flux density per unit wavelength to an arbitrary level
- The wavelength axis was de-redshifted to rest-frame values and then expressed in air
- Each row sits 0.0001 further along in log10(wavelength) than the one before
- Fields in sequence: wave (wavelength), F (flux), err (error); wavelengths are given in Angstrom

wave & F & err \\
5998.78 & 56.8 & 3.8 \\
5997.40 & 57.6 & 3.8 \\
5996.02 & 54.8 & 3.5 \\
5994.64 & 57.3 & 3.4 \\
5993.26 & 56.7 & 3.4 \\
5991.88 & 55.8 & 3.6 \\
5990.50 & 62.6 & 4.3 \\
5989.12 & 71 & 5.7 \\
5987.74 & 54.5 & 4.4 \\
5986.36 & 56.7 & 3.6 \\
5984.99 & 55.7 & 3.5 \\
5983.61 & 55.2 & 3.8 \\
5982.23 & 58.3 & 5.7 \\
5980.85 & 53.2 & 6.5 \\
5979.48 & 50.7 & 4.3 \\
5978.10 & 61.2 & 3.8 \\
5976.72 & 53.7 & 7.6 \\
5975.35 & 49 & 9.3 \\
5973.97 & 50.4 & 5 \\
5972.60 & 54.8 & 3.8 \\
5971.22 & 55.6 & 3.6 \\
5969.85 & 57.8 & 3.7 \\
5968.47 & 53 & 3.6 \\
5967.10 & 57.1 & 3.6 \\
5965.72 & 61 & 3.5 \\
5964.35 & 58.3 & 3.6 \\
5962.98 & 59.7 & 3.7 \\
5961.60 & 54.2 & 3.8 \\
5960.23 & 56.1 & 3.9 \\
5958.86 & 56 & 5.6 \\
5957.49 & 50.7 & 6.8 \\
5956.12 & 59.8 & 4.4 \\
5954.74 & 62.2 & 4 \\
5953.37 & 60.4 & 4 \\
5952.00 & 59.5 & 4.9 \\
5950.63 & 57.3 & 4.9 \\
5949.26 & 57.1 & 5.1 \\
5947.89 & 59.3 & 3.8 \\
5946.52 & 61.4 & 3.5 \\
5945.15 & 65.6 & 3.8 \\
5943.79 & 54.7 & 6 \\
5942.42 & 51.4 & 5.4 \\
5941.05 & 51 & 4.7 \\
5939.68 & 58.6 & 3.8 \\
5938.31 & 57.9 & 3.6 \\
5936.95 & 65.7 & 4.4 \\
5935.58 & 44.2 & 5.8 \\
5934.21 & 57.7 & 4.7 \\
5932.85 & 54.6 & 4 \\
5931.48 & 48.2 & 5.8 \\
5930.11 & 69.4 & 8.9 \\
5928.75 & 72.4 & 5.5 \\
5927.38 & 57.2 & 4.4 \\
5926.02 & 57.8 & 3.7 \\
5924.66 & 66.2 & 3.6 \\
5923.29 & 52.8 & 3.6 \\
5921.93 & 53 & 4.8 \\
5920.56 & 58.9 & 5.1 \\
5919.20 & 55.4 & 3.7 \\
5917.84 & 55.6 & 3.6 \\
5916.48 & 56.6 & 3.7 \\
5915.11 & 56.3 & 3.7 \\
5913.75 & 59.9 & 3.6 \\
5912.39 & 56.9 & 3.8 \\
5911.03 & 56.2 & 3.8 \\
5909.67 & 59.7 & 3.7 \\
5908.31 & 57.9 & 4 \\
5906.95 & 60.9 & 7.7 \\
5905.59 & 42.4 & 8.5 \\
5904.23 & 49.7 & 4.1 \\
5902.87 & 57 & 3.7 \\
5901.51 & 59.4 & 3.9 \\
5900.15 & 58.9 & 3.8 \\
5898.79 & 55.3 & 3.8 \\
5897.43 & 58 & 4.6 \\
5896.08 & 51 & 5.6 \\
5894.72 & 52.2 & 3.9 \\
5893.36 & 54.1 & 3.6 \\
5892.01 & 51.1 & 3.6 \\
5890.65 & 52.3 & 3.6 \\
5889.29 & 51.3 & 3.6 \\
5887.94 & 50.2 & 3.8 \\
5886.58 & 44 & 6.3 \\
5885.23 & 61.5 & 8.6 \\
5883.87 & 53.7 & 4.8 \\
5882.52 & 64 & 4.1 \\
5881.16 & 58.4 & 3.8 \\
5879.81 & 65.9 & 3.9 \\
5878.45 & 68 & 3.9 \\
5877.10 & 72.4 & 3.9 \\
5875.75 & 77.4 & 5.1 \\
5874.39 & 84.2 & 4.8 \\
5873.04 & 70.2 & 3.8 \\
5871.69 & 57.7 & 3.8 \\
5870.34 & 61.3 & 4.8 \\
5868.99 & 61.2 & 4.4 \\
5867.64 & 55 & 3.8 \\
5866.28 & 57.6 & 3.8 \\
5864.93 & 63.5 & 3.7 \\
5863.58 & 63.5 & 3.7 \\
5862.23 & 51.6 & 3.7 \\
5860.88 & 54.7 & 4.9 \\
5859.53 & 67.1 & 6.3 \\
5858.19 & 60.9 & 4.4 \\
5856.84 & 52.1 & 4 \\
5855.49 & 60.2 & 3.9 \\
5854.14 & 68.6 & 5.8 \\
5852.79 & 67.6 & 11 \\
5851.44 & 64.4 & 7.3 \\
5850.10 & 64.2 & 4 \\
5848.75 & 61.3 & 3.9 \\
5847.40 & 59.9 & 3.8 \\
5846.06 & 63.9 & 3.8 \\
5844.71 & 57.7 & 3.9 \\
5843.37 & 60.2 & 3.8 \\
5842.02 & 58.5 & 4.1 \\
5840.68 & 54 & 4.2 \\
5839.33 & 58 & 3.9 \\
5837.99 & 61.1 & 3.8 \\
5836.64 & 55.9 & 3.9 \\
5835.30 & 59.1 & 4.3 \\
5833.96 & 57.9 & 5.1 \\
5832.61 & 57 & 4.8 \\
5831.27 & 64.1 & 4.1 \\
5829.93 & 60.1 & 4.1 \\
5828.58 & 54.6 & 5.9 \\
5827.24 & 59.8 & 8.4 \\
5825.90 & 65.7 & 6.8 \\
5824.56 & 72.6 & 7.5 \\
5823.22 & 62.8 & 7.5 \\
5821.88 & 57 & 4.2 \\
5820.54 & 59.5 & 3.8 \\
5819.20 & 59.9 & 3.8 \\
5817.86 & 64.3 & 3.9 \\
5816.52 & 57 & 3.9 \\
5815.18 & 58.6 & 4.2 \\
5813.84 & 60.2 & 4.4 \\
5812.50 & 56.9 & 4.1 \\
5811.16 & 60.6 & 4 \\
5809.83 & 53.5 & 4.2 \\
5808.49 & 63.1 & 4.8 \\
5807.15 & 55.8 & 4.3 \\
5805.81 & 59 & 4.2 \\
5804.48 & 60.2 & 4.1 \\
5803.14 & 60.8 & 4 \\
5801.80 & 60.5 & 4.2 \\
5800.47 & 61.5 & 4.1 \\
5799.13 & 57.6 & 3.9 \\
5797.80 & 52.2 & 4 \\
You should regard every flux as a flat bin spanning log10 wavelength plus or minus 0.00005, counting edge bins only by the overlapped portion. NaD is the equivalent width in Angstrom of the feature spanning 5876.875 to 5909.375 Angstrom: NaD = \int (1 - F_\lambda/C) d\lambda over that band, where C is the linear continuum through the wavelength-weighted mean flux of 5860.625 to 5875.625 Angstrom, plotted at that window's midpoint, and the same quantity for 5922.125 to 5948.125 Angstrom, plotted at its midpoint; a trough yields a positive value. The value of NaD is 2.6 Angstrom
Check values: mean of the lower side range 62.6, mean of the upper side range 58.1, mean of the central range 56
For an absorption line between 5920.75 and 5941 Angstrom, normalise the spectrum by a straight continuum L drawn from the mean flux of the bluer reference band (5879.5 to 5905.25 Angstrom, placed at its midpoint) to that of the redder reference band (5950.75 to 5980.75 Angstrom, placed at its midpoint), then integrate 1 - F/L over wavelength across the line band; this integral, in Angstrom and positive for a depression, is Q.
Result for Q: -0.9 Angstrom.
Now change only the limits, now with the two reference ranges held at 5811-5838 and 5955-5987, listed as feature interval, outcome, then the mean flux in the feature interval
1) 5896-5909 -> 0.57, 55.2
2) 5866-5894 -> -1.01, 60.6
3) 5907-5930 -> -0.55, 58.7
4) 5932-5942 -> 0.22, 55.4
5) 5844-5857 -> -0.66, 62.4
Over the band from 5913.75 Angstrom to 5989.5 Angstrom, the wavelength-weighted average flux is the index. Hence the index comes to 57.1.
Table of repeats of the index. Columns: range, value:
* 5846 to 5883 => 63.4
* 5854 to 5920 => 58.5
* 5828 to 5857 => 60.2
